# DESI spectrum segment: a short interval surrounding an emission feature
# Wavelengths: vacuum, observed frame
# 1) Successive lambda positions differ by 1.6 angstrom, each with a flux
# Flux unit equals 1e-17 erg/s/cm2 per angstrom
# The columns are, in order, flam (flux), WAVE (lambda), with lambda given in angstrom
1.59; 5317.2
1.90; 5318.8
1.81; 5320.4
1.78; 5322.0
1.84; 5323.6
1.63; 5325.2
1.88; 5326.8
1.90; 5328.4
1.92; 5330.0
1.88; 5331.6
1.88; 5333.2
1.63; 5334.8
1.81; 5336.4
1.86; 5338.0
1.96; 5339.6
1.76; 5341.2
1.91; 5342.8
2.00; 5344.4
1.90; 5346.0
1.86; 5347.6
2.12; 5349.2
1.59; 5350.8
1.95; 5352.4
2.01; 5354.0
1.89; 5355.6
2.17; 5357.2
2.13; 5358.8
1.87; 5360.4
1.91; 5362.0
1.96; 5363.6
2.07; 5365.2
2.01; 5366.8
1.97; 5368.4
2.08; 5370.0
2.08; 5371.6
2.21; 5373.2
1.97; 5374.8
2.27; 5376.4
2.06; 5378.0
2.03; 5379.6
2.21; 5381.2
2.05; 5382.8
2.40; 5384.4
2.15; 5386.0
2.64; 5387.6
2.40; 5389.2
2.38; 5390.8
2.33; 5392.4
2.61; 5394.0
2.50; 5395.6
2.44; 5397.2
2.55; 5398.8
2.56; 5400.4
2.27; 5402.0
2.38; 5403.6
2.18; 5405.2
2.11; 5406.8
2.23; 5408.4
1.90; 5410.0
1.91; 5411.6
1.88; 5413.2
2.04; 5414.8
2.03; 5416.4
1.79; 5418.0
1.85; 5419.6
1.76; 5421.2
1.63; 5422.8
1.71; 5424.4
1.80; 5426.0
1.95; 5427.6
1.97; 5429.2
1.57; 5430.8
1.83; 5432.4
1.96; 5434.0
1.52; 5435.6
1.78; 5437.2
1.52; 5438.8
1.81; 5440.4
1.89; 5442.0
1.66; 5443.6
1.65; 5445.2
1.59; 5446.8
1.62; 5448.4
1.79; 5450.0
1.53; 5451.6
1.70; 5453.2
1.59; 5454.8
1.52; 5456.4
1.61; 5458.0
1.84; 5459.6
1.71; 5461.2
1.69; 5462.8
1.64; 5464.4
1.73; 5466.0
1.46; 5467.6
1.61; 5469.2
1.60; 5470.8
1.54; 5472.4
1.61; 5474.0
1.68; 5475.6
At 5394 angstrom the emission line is C III]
